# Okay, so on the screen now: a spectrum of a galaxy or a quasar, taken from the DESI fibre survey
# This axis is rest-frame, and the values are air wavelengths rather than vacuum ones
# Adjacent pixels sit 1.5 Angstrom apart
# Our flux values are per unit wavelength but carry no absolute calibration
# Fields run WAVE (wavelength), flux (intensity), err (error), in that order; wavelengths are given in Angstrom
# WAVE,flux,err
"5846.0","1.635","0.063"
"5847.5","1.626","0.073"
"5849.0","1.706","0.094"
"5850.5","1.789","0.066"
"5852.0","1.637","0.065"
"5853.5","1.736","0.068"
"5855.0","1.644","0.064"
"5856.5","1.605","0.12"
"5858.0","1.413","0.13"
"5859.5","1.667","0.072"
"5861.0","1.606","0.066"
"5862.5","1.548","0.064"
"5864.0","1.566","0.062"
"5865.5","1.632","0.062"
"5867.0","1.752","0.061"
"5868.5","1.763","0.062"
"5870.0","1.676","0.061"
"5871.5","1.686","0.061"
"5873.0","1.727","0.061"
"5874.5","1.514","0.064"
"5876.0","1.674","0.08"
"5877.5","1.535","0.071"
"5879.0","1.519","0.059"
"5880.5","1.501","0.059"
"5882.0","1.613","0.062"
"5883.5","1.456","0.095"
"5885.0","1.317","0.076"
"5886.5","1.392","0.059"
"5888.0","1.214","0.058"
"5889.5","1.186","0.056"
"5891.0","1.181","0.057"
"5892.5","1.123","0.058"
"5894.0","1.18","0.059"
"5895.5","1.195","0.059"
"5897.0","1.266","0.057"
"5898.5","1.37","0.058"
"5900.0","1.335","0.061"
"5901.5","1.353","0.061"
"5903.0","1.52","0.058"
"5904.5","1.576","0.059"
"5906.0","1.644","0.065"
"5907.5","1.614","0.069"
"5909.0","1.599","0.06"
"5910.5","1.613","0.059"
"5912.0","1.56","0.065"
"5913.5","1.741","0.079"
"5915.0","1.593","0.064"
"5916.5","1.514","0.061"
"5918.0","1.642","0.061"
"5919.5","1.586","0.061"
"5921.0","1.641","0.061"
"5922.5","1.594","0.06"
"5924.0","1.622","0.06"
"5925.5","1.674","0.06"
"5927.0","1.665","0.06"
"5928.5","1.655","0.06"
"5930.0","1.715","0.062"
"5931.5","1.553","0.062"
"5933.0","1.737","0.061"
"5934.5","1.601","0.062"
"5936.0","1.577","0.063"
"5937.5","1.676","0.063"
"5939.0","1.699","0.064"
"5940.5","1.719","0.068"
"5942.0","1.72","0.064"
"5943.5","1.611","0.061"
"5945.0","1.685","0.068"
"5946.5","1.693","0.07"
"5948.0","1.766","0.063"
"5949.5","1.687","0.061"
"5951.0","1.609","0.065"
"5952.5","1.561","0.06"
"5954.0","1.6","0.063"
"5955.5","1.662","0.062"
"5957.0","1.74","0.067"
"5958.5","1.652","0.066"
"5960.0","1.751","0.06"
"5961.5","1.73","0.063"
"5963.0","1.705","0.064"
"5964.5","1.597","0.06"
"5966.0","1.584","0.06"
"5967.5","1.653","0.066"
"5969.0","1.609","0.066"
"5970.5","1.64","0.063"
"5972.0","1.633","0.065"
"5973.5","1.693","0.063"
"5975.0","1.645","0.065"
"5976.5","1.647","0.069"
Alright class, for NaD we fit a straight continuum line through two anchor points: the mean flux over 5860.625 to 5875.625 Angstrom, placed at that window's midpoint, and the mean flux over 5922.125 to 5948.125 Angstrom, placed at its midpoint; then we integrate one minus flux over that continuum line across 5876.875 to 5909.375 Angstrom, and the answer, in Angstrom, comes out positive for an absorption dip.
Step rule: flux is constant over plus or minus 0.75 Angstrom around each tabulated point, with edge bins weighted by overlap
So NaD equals 5.15 Angstrom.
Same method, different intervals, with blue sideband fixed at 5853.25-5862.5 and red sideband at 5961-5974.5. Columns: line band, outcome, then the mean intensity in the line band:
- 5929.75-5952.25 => -0.4 Angstrom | 1.67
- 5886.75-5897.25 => 2.7 Angstrom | 1.2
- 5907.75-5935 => 0.0 Angstrom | 1.63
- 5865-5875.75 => -0.5 Angstrom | 1.68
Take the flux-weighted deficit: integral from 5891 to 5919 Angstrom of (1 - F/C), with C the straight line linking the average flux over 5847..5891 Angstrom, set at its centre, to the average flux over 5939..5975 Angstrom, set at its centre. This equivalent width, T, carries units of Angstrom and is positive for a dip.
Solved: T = 2.6 Angstrom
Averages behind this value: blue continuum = 1.57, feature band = 1.46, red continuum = 1.67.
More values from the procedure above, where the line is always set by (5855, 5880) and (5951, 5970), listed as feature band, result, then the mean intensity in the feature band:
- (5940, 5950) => -0.3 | 1.7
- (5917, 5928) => 0.1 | 1.63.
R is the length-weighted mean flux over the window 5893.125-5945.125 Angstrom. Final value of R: 1.57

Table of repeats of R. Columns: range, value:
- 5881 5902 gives 1.3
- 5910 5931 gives 1.63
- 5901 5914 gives 1.58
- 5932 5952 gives 1.67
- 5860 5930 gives 1.52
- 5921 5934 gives 1.65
